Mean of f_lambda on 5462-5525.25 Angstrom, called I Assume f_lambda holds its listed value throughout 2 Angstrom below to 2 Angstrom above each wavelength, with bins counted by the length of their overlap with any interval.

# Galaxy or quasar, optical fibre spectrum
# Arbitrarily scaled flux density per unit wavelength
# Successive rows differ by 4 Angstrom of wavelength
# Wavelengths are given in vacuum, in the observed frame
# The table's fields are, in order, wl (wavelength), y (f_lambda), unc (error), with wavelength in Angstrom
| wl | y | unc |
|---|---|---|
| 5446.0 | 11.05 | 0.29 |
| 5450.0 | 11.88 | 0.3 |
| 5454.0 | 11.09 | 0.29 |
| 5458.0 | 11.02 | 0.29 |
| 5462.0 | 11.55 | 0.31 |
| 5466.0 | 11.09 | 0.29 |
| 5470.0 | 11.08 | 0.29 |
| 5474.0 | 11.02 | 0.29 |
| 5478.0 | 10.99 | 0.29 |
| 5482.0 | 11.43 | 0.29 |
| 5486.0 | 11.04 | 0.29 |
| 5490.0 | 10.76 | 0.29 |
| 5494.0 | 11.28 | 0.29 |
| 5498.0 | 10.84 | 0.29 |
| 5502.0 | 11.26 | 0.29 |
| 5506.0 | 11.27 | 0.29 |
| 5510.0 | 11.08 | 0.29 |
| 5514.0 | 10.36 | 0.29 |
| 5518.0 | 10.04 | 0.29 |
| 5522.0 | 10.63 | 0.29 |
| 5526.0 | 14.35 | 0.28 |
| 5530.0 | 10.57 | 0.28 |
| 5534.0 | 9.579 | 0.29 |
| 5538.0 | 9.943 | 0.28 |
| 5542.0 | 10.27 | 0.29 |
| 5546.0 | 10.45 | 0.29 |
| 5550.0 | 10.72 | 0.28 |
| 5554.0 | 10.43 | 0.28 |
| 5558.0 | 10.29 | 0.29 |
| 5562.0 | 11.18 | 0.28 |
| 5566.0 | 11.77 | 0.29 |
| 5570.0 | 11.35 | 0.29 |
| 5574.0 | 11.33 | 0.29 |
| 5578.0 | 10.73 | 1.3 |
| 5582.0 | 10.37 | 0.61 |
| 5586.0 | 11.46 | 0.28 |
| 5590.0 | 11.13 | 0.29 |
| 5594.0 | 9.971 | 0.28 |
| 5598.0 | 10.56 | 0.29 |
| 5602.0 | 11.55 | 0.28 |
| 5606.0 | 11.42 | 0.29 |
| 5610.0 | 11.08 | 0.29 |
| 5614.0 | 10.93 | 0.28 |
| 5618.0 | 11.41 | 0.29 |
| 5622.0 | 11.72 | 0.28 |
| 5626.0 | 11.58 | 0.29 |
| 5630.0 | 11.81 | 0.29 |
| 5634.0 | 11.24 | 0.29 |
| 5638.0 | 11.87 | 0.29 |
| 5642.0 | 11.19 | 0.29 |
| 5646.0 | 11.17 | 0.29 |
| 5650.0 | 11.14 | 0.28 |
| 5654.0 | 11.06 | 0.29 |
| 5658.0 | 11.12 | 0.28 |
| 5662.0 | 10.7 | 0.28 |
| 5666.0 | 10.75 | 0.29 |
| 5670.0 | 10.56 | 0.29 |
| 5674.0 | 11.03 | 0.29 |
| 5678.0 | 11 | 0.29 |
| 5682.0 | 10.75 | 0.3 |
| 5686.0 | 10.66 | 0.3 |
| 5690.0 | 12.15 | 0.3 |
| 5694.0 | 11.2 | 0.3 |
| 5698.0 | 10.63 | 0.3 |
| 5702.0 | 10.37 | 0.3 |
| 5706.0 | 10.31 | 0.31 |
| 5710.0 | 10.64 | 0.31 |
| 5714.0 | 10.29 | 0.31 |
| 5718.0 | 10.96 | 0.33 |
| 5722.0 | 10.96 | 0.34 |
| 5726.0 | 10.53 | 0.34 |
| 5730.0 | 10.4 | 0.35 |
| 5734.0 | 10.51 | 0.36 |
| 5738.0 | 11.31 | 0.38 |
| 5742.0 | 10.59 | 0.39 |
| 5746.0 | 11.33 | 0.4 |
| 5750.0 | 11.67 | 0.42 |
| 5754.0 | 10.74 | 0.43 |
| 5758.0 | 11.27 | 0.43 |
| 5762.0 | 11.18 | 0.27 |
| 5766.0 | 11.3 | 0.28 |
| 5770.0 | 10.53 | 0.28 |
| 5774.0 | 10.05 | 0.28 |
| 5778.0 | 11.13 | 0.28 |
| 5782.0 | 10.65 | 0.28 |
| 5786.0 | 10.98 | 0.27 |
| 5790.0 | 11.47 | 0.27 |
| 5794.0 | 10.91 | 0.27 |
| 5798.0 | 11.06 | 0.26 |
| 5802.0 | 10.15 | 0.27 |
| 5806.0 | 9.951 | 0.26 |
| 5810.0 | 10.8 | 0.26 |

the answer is 11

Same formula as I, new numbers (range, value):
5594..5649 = 11.3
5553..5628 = 11.1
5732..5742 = 10.8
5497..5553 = 10.8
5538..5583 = 10.8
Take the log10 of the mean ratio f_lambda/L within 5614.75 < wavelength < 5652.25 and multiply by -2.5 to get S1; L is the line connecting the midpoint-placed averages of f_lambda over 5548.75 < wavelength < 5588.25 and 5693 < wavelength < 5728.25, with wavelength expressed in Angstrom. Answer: -0.06 mag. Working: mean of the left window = 11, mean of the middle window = 11.4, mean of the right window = 10.6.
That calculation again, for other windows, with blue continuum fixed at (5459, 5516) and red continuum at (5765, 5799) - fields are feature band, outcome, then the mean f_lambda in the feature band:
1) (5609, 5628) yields -0.04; 11.4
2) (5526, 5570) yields 0.03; 10.7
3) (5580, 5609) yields 0.01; 10.9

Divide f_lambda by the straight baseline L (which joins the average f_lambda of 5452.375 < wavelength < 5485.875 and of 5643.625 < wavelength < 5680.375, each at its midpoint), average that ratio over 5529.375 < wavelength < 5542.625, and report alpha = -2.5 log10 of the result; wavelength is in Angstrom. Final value 0.11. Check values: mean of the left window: 11.2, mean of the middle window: 10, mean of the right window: 10.9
